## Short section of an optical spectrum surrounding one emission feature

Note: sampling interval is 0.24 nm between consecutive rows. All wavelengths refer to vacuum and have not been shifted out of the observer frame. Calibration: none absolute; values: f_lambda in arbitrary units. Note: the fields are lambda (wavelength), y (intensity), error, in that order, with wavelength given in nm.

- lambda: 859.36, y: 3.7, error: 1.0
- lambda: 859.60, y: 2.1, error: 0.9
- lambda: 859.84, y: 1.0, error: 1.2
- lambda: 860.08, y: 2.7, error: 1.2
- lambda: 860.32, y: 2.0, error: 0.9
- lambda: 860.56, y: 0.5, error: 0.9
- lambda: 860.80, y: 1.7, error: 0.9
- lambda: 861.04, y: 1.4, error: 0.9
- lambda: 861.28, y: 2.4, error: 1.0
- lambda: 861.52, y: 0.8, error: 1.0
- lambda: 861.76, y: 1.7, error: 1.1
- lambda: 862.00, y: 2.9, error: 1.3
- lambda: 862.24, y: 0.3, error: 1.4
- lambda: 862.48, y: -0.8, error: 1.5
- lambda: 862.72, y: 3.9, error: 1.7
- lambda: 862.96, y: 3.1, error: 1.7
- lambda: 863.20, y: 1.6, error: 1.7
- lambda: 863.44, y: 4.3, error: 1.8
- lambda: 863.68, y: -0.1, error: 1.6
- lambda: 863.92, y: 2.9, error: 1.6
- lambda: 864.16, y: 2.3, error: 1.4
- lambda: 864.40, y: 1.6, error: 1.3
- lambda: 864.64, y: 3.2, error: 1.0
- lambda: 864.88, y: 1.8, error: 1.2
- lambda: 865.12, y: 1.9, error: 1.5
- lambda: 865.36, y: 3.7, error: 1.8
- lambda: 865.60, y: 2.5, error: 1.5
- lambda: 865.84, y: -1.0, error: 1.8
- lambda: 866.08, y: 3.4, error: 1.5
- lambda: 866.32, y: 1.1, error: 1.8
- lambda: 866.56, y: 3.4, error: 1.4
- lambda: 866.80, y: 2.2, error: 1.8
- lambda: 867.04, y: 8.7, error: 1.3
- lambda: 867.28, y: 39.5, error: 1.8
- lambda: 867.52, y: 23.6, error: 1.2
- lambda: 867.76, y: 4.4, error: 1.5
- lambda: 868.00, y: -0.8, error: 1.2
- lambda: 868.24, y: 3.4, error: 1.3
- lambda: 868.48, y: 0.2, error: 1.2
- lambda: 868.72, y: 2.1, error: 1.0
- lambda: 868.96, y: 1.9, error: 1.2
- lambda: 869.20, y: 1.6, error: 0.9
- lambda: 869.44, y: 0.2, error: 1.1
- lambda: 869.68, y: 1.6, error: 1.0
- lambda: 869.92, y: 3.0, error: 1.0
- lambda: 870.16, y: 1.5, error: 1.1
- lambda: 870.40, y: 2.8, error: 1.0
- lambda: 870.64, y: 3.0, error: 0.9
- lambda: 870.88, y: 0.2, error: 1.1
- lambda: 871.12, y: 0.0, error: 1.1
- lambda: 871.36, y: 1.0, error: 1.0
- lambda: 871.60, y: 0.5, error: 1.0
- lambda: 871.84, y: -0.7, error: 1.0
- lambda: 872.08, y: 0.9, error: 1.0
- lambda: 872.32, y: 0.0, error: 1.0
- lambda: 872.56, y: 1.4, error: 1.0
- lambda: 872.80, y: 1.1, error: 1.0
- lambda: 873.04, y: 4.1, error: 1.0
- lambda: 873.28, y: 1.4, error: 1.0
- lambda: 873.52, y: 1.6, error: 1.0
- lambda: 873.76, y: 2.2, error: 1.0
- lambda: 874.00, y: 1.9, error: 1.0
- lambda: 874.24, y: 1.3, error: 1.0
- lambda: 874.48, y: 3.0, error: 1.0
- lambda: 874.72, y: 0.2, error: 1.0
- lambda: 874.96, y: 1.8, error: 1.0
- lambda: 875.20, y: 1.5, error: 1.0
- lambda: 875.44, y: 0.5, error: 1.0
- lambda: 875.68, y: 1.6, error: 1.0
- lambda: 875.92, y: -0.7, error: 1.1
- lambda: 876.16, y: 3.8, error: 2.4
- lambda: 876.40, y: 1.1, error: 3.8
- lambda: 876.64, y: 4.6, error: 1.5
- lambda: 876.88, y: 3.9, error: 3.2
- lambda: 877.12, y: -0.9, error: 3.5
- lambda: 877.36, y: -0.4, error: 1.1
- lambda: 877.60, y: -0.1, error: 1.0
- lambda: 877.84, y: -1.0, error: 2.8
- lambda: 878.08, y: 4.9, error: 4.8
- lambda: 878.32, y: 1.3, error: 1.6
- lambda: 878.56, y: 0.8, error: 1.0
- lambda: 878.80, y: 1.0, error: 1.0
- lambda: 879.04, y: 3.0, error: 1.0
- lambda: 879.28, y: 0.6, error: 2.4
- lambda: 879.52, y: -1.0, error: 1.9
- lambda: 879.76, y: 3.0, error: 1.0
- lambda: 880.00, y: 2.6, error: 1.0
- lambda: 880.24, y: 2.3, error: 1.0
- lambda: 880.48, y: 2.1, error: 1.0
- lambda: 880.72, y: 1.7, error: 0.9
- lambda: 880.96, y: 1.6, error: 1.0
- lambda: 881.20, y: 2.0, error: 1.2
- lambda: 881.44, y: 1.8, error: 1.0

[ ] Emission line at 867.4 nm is [O III] 5007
